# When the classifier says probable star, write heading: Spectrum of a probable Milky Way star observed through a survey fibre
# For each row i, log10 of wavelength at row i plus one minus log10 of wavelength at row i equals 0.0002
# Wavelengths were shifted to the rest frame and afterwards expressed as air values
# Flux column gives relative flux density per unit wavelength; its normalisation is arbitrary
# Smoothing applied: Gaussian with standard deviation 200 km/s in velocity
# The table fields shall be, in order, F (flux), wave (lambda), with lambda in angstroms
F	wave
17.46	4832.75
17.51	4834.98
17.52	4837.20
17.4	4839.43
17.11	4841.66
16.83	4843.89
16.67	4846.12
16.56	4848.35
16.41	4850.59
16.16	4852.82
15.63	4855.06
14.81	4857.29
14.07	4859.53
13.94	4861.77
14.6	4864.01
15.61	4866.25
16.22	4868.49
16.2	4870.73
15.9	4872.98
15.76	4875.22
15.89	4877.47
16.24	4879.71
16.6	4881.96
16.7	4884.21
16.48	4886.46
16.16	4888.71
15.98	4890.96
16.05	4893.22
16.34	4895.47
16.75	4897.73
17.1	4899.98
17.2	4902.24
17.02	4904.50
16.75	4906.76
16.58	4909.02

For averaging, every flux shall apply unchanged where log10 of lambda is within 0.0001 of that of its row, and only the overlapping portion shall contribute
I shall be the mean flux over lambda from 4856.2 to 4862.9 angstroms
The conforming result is 14.3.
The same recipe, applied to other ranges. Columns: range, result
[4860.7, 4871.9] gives 15.3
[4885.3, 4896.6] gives 16.2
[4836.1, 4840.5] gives 17.5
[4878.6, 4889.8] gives 16.4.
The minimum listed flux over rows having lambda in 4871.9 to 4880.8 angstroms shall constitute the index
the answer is 15.76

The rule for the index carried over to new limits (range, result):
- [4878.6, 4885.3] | 16.24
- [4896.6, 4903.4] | 16.75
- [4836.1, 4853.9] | 16.16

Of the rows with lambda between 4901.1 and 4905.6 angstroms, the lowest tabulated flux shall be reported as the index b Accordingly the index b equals 17.02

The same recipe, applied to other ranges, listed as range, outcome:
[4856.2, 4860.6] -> 14.07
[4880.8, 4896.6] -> 15.98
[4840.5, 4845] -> 16.83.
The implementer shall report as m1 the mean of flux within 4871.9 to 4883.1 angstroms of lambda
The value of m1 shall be 16.1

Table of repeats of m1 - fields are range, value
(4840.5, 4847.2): 16.9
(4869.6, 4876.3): 16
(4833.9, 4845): 17.3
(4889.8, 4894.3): 16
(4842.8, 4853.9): 16.5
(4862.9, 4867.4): 15.1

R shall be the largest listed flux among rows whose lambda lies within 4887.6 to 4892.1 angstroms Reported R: 16.16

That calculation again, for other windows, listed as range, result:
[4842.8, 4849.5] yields 16.83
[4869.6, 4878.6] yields 16.2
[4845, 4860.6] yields 16.67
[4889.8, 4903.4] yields 17.2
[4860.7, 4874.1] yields 16.22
